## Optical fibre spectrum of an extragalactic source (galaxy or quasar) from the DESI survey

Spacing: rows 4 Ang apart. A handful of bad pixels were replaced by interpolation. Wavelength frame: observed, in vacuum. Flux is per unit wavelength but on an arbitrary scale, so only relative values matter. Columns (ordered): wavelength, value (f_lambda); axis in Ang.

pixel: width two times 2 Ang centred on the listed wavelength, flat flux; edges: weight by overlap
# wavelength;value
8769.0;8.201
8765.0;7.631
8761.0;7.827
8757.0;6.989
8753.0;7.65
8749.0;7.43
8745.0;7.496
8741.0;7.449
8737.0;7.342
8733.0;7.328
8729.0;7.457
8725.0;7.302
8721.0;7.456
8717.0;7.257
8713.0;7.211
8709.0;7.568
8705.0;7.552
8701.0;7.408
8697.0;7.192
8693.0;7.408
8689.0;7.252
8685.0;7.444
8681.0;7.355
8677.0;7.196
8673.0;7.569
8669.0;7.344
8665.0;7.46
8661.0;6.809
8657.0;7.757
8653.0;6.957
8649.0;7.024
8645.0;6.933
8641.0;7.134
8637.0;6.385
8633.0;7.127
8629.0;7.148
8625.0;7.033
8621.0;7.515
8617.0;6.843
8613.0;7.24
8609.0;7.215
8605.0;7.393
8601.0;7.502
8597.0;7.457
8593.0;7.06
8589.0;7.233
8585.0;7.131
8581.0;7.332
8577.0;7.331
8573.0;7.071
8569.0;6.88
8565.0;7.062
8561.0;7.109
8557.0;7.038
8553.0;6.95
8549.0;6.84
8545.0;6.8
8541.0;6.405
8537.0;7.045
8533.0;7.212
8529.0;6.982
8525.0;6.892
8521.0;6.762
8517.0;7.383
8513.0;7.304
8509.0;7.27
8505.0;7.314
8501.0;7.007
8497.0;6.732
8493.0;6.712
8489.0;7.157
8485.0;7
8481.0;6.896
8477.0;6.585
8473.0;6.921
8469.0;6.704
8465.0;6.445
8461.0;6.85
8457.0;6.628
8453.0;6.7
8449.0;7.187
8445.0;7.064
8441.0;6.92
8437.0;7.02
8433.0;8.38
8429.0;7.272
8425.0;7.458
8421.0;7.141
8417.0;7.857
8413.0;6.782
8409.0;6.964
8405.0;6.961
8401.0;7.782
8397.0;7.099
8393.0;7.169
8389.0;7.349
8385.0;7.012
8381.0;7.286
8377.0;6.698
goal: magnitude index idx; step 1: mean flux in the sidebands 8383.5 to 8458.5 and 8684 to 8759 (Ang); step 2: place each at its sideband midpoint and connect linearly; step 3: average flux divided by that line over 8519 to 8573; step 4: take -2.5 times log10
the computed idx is 0.053 mag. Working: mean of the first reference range 7.2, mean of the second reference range 7.38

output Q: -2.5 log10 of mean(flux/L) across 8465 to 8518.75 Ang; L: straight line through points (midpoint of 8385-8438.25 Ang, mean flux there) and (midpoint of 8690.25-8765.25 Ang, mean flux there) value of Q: 0.06 mag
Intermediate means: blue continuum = 7.32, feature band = 6.98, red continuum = 7.41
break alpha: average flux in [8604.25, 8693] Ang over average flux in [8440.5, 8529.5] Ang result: 1.04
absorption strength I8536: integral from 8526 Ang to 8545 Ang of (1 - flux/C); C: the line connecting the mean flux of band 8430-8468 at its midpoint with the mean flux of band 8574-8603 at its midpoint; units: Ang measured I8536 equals 0.8 Ang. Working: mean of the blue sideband 7.02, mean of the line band 6.9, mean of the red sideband 7.28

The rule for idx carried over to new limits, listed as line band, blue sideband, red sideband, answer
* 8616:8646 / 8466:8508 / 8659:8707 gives 0.030 mag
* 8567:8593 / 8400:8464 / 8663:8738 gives 0.019 mag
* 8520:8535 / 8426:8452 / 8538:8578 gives 0.009 mag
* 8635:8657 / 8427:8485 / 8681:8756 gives 0.047 mag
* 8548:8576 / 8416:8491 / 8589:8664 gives 0.016 mag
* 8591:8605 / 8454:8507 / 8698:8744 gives -0.036 mag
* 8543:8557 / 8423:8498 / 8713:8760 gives 0.035 mag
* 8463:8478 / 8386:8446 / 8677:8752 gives 0.098 mag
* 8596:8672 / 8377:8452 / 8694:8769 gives 0.030 mag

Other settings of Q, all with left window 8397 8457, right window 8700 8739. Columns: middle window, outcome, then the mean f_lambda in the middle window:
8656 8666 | 0.010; 7.29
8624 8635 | 0.034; 7.11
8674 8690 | 0.005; 7.33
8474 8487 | 0.065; 6.83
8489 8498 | 0.068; 6.82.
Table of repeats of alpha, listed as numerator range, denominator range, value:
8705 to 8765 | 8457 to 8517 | 1.07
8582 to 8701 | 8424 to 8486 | 1.03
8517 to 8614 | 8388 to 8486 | 1.00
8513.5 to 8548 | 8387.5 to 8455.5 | 0.96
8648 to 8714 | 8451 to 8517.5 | 1.06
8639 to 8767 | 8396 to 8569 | 1.04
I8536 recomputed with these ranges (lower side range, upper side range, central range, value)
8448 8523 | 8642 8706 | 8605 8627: -0.1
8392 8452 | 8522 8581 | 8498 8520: -0.4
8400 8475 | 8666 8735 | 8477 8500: 0.9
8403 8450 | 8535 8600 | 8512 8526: 0.1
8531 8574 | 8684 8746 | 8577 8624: -1.3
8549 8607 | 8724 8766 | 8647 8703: 0.2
